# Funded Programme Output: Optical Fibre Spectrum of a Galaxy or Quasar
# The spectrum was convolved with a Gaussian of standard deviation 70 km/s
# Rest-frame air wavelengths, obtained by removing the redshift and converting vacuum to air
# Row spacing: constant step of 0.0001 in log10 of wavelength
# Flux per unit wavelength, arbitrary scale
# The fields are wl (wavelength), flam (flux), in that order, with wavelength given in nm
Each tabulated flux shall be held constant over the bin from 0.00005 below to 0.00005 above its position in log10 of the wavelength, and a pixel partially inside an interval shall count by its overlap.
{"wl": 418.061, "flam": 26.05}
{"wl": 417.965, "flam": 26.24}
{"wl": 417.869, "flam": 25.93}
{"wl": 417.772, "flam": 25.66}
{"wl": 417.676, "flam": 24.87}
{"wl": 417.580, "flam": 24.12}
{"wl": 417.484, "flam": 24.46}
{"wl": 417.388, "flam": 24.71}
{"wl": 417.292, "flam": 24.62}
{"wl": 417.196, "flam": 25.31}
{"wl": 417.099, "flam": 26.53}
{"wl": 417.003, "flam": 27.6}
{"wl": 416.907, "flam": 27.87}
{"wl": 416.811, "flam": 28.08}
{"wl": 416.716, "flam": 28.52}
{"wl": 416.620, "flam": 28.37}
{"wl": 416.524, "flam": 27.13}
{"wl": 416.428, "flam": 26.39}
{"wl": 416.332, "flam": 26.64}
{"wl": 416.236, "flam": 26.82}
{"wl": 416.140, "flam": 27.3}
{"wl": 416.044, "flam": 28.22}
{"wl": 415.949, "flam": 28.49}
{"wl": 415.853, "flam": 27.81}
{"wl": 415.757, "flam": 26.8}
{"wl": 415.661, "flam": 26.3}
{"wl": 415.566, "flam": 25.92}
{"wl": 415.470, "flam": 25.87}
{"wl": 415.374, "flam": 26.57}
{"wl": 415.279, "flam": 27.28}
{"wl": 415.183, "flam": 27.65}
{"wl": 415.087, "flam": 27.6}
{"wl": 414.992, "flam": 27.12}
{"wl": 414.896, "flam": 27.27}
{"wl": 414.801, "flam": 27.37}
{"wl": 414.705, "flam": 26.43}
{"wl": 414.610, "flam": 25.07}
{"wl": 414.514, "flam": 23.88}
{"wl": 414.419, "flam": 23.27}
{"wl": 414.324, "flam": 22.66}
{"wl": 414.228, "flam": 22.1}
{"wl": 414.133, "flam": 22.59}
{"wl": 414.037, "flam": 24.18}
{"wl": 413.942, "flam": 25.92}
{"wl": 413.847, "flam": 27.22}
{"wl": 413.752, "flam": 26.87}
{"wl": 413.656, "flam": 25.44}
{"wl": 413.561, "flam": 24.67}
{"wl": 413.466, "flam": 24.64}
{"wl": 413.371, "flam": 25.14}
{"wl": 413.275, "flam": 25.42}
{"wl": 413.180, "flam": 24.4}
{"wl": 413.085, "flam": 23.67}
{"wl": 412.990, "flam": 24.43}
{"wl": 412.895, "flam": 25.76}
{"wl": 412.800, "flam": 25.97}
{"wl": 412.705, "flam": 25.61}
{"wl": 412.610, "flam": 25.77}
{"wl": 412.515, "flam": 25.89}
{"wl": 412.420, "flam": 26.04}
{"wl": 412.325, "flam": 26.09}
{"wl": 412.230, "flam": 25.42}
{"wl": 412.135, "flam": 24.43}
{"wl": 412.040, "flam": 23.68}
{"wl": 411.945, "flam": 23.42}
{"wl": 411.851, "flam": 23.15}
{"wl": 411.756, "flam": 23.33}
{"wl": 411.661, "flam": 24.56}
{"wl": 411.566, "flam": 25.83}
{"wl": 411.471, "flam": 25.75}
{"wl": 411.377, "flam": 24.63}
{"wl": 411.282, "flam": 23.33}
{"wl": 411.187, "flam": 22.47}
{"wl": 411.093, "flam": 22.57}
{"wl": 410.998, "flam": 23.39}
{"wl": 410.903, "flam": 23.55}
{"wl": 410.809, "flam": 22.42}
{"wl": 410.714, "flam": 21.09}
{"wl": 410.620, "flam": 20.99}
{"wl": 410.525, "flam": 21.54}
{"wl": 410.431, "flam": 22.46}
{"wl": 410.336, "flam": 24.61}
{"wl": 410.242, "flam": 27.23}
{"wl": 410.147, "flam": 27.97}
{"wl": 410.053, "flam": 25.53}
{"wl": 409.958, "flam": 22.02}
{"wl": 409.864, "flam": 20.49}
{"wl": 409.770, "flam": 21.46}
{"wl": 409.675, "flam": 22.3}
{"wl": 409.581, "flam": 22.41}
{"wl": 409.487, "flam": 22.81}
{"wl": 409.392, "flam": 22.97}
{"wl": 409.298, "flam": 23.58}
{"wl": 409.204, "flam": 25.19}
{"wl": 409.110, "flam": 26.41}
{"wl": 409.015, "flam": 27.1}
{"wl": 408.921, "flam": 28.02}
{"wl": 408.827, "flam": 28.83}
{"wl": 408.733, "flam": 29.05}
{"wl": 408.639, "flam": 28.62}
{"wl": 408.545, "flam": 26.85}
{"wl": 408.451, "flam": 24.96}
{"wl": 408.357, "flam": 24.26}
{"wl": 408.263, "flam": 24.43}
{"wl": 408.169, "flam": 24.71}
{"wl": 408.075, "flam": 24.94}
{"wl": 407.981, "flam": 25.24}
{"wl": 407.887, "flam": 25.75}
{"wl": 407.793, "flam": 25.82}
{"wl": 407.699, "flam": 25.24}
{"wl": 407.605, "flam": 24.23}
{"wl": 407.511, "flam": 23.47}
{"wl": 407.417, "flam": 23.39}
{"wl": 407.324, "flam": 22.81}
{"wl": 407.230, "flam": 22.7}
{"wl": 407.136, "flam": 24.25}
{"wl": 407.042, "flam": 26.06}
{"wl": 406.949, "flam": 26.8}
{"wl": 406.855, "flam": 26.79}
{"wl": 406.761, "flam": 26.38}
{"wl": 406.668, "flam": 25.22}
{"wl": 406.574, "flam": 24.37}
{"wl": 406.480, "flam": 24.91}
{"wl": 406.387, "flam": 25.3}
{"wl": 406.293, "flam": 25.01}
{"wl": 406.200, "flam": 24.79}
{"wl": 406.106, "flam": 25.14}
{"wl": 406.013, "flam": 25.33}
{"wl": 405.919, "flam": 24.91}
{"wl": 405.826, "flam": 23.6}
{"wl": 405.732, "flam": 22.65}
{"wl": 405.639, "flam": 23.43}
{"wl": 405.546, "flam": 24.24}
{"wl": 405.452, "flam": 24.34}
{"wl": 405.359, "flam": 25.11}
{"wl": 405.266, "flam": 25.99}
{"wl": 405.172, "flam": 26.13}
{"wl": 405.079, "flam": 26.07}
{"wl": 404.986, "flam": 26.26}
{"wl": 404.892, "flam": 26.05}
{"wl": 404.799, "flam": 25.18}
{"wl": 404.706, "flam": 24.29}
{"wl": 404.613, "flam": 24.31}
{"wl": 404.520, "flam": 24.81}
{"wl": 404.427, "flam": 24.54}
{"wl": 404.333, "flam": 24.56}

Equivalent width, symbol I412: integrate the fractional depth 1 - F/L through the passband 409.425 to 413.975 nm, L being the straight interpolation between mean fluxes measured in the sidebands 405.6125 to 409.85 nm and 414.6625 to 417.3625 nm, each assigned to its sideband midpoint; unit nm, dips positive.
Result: 0.30 nm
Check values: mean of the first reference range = 24.9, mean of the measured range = 24.2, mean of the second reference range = 27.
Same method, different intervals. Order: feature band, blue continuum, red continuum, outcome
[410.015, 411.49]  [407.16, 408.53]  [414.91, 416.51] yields 0.10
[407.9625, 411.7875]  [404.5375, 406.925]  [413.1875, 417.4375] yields 0.17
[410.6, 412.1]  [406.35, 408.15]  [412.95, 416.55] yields 0.12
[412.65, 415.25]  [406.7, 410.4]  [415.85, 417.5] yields 0.10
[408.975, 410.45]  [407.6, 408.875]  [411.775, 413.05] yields 0.09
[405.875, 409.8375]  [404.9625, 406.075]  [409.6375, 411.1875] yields -0.17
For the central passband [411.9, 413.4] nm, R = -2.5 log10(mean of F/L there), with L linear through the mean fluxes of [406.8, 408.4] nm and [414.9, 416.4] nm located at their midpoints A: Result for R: 0.05 mag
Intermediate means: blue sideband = 24.8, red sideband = 27.1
